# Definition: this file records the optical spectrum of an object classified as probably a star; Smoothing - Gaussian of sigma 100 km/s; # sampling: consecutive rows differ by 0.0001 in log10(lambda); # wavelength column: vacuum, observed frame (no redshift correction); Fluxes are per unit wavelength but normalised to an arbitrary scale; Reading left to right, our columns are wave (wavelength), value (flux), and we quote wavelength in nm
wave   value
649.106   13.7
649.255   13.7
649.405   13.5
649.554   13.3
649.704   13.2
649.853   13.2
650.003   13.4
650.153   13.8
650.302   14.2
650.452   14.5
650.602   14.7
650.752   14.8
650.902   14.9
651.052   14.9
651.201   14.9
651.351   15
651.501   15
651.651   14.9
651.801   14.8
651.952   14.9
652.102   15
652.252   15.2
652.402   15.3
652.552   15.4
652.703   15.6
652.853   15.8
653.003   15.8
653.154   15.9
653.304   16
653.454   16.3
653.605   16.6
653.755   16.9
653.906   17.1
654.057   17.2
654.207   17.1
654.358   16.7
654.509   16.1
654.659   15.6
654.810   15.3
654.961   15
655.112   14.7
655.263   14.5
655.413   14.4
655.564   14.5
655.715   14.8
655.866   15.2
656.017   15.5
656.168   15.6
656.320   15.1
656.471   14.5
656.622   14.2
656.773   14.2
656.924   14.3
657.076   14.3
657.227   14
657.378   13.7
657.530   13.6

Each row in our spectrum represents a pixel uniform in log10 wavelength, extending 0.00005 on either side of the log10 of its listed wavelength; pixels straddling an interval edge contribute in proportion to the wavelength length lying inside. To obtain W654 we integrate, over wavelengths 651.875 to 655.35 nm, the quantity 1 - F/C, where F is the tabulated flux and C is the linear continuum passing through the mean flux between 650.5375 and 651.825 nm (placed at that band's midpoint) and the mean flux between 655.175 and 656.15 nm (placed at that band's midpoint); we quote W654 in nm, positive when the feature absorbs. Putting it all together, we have -0.22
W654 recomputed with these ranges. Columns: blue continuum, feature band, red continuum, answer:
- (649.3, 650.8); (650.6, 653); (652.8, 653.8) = -0.002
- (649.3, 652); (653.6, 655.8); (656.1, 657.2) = -0.191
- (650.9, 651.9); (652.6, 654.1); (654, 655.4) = -0.086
